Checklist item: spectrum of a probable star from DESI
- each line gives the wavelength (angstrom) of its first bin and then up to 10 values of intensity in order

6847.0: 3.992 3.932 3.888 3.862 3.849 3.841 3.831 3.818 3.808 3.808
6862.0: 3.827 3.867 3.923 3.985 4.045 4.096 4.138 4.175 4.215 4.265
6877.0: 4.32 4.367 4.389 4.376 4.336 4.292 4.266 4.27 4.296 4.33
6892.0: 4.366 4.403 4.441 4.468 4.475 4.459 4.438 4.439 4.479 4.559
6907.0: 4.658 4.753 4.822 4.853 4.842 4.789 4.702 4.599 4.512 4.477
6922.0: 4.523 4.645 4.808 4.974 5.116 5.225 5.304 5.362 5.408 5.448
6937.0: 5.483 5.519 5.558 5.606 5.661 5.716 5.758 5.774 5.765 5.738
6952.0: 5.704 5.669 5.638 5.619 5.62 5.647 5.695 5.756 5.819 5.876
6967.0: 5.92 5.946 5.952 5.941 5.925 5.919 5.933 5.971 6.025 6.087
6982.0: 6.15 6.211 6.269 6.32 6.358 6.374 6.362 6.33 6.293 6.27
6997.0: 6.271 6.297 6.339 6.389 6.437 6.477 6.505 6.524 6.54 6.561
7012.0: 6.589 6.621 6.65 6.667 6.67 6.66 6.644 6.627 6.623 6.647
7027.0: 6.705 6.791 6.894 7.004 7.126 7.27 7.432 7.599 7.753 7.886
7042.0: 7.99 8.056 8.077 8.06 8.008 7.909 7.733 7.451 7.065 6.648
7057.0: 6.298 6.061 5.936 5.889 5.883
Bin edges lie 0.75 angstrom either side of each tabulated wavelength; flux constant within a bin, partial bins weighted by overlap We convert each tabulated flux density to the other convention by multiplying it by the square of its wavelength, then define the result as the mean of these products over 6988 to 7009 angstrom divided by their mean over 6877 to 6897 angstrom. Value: 1.5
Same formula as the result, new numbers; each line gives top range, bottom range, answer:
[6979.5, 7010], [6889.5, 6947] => 1.32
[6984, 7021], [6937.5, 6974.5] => 1.14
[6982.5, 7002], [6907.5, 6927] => 1.37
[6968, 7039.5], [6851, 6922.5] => 1.56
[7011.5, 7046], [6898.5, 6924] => 1.59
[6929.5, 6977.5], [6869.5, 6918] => 1.30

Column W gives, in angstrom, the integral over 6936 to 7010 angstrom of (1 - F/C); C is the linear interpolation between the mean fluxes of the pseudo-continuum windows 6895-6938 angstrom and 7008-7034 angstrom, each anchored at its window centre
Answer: -2.16 angstrom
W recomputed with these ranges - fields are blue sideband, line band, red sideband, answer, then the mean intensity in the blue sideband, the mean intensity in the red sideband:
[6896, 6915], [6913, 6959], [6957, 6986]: -0.48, 4.62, 5.93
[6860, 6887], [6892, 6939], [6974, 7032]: 0.98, 4.15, 6.44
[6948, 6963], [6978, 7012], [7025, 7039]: 0.39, 5.69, 7.1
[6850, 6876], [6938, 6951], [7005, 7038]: -0.65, 3.96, 6.78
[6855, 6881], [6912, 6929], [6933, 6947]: 1.40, 4.05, 5.57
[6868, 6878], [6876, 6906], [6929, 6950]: 1.12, 4.19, 5.55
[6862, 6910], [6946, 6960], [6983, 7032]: -0.42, 4.32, 6.51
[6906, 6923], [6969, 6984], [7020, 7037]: -0.31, 4.68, 6.89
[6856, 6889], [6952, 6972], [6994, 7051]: 0.15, 4.12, 6.96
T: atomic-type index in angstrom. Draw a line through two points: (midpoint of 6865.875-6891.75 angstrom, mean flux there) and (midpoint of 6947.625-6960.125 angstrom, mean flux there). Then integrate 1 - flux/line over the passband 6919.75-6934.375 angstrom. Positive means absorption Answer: 0.6 angstrom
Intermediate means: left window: 4.25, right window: 5.68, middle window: 4.97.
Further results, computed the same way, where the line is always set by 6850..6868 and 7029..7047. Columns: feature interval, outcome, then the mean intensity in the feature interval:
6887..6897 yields 0.4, 4.37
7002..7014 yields 0.7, 6.53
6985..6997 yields 0.5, 6.32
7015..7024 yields 0.7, 6.65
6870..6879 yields -0.1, 4.24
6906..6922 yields 1.0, 4.69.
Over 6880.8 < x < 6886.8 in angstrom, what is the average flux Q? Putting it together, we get 4.32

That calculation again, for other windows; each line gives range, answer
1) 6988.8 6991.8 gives 6.37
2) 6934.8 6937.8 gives 5.47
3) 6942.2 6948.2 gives 5.73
